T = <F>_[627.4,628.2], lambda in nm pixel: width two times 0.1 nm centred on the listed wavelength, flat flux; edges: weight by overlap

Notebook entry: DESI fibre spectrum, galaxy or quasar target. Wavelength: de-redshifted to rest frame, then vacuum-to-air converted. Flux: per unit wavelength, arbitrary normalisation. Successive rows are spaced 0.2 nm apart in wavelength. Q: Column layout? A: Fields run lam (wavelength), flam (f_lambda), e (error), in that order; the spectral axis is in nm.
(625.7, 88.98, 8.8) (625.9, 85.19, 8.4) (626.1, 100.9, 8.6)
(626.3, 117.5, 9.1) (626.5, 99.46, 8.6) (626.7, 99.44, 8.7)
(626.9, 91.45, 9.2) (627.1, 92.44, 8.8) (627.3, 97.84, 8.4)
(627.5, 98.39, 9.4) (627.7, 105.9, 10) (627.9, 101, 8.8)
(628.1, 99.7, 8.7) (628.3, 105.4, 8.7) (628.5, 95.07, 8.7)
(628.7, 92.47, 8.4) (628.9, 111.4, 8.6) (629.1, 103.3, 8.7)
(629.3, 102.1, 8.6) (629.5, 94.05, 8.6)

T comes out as 101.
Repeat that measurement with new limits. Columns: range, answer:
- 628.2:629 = 101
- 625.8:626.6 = 101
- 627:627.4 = 95.1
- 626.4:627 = 96.8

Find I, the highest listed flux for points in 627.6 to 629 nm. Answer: 111.4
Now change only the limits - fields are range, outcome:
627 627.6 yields 98.39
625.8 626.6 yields 117.5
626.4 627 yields 99.46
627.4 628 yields 105.9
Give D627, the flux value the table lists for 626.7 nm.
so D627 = 99.44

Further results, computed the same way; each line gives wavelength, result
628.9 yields 111.4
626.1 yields 100.9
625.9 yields 85.19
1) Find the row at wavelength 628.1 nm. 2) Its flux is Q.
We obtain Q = 99.7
